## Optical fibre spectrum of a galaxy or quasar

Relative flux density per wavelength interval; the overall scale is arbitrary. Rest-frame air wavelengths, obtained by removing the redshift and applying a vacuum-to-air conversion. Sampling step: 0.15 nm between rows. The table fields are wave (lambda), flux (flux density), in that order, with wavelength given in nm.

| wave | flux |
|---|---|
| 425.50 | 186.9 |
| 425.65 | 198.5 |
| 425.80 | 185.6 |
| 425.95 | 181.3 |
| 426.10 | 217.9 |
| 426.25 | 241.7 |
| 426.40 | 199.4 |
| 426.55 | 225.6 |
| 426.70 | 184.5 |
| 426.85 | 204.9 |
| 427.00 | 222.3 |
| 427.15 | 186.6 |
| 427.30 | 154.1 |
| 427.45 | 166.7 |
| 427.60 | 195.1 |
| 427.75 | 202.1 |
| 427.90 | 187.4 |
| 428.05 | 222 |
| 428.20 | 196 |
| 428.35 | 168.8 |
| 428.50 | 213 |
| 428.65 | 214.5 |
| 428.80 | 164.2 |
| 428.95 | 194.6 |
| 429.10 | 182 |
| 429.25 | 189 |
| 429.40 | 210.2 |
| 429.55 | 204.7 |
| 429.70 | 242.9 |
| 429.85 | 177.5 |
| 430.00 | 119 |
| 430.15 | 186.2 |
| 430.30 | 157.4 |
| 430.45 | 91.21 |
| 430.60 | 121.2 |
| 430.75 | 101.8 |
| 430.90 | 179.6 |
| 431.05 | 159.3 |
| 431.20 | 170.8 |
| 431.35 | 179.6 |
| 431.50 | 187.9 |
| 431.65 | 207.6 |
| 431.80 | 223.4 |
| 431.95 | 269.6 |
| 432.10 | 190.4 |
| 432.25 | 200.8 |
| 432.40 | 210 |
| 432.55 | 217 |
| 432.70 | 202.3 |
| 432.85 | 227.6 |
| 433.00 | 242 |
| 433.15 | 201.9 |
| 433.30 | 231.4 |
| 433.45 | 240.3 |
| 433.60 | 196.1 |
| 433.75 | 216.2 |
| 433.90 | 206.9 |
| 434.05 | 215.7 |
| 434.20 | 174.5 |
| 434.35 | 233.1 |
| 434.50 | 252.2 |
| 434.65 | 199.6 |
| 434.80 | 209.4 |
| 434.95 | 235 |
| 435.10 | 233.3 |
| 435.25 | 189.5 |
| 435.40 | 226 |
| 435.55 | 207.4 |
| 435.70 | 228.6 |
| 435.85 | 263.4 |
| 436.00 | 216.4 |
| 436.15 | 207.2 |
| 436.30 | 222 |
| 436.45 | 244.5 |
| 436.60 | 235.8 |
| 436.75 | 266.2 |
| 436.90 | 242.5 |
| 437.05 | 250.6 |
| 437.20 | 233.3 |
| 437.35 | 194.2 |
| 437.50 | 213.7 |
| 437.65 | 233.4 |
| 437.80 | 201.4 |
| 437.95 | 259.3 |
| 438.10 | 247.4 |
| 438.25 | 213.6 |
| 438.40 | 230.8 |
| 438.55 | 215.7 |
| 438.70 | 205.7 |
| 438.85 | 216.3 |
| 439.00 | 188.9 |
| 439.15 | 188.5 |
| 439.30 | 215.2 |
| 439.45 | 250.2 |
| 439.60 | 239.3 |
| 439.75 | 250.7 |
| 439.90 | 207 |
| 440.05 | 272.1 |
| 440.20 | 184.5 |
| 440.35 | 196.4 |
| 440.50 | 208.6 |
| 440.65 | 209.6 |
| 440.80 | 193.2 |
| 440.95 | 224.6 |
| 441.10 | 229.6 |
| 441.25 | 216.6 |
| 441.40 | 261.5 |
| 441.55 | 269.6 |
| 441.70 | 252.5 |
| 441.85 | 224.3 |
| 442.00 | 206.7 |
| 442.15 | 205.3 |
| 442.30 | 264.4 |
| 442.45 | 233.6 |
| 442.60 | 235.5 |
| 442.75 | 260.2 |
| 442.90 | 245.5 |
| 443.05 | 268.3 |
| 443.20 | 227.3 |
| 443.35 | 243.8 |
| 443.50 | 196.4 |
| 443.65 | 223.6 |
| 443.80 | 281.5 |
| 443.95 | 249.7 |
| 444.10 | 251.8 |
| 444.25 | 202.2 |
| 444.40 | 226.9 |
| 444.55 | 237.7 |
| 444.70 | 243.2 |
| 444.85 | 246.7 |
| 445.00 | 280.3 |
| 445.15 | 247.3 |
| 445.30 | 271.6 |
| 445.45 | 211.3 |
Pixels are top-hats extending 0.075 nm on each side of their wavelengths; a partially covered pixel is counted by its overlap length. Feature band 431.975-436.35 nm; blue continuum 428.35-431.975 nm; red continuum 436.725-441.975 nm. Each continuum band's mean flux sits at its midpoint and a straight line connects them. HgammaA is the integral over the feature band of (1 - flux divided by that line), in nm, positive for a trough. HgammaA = -0.40 nm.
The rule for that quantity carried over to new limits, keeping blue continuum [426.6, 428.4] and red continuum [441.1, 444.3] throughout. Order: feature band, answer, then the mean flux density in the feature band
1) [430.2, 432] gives 0.298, 170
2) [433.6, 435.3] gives -0.010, 215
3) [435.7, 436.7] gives -0.061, 232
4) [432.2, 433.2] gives -0.035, 215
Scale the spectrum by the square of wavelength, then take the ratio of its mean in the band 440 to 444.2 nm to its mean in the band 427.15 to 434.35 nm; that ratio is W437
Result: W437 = 1.3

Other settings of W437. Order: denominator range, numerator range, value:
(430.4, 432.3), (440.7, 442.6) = 1.38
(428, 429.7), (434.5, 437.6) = 1.18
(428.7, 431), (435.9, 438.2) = 1.42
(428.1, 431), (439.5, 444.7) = 1.41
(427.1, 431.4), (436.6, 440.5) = 1.32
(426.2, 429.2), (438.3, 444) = 1.24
